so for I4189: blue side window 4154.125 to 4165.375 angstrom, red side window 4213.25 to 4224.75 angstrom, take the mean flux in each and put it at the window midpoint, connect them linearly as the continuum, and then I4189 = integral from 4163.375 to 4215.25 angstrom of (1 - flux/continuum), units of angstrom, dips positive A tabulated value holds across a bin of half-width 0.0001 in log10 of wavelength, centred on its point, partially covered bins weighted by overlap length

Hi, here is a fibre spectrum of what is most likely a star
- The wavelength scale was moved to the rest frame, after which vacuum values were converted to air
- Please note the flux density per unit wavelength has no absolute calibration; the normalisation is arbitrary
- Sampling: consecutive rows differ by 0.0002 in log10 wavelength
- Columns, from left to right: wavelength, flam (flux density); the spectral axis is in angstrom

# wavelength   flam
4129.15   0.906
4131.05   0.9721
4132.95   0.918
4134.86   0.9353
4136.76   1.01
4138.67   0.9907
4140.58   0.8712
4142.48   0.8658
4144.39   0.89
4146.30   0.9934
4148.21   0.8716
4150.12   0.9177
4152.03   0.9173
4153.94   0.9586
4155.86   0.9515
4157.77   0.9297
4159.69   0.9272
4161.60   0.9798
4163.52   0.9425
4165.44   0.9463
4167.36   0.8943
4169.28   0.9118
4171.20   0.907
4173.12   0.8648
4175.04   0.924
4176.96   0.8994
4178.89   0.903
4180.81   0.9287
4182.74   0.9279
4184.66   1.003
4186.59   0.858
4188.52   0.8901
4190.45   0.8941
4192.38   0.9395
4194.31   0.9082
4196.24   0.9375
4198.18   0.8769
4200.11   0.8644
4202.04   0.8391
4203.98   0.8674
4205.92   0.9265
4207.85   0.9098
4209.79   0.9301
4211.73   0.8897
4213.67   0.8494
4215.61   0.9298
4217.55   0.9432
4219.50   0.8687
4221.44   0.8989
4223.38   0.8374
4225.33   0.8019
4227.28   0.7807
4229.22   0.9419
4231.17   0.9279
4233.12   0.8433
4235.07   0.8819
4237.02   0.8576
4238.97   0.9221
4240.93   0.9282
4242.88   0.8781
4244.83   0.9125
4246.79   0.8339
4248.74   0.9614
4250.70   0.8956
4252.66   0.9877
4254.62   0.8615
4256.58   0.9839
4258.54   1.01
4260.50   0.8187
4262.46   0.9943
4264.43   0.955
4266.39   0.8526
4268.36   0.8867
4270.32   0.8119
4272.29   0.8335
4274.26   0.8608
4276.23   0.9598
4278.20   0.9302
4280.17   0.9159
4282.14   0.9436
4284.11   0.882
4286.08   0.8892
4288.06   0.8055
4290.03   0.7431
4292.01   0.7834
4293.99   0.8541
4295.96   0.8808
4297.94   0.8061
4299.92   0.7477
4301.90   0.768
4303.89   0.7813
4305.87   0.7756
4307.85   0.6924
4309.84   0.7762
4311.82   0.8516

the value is 0.68 angstrom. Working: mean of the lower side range 0.946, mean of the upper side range 0.887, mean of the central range 0.905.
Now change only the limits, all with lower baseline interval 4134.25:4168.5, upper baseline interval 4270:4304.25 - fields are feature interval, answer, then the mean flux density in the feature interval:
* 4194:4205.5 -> 0.24 angstrom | 0.883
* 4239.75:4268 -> -1.69 angstrom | 0.919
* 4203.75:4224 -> -0.11 angstrom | 0.898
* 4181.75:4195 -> -0.12 angstrom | 0.917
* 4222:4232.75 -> 0.31 angstrom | 0.859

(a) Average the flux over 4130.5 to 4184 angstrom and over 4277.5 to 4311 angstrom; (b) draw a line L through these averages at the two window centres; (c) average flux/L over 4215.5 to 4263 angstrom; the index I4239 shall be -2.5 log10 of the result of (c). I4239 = -0.04 mag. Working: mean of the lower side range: 0.927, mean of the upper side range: 0.821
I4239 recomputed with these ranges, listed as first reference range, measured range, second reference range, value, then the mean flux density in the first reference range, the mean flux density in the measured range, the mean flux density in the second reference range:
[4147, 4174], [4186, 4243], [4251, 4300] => 0.020 mag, 0.924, 0.888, 0.882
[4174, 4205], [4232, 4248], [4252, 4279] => 0.028 mag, 0.904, 0.884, 0.909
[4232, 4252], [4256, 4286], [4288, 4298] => -0.074 mag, 0.893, 0.908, 0.814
